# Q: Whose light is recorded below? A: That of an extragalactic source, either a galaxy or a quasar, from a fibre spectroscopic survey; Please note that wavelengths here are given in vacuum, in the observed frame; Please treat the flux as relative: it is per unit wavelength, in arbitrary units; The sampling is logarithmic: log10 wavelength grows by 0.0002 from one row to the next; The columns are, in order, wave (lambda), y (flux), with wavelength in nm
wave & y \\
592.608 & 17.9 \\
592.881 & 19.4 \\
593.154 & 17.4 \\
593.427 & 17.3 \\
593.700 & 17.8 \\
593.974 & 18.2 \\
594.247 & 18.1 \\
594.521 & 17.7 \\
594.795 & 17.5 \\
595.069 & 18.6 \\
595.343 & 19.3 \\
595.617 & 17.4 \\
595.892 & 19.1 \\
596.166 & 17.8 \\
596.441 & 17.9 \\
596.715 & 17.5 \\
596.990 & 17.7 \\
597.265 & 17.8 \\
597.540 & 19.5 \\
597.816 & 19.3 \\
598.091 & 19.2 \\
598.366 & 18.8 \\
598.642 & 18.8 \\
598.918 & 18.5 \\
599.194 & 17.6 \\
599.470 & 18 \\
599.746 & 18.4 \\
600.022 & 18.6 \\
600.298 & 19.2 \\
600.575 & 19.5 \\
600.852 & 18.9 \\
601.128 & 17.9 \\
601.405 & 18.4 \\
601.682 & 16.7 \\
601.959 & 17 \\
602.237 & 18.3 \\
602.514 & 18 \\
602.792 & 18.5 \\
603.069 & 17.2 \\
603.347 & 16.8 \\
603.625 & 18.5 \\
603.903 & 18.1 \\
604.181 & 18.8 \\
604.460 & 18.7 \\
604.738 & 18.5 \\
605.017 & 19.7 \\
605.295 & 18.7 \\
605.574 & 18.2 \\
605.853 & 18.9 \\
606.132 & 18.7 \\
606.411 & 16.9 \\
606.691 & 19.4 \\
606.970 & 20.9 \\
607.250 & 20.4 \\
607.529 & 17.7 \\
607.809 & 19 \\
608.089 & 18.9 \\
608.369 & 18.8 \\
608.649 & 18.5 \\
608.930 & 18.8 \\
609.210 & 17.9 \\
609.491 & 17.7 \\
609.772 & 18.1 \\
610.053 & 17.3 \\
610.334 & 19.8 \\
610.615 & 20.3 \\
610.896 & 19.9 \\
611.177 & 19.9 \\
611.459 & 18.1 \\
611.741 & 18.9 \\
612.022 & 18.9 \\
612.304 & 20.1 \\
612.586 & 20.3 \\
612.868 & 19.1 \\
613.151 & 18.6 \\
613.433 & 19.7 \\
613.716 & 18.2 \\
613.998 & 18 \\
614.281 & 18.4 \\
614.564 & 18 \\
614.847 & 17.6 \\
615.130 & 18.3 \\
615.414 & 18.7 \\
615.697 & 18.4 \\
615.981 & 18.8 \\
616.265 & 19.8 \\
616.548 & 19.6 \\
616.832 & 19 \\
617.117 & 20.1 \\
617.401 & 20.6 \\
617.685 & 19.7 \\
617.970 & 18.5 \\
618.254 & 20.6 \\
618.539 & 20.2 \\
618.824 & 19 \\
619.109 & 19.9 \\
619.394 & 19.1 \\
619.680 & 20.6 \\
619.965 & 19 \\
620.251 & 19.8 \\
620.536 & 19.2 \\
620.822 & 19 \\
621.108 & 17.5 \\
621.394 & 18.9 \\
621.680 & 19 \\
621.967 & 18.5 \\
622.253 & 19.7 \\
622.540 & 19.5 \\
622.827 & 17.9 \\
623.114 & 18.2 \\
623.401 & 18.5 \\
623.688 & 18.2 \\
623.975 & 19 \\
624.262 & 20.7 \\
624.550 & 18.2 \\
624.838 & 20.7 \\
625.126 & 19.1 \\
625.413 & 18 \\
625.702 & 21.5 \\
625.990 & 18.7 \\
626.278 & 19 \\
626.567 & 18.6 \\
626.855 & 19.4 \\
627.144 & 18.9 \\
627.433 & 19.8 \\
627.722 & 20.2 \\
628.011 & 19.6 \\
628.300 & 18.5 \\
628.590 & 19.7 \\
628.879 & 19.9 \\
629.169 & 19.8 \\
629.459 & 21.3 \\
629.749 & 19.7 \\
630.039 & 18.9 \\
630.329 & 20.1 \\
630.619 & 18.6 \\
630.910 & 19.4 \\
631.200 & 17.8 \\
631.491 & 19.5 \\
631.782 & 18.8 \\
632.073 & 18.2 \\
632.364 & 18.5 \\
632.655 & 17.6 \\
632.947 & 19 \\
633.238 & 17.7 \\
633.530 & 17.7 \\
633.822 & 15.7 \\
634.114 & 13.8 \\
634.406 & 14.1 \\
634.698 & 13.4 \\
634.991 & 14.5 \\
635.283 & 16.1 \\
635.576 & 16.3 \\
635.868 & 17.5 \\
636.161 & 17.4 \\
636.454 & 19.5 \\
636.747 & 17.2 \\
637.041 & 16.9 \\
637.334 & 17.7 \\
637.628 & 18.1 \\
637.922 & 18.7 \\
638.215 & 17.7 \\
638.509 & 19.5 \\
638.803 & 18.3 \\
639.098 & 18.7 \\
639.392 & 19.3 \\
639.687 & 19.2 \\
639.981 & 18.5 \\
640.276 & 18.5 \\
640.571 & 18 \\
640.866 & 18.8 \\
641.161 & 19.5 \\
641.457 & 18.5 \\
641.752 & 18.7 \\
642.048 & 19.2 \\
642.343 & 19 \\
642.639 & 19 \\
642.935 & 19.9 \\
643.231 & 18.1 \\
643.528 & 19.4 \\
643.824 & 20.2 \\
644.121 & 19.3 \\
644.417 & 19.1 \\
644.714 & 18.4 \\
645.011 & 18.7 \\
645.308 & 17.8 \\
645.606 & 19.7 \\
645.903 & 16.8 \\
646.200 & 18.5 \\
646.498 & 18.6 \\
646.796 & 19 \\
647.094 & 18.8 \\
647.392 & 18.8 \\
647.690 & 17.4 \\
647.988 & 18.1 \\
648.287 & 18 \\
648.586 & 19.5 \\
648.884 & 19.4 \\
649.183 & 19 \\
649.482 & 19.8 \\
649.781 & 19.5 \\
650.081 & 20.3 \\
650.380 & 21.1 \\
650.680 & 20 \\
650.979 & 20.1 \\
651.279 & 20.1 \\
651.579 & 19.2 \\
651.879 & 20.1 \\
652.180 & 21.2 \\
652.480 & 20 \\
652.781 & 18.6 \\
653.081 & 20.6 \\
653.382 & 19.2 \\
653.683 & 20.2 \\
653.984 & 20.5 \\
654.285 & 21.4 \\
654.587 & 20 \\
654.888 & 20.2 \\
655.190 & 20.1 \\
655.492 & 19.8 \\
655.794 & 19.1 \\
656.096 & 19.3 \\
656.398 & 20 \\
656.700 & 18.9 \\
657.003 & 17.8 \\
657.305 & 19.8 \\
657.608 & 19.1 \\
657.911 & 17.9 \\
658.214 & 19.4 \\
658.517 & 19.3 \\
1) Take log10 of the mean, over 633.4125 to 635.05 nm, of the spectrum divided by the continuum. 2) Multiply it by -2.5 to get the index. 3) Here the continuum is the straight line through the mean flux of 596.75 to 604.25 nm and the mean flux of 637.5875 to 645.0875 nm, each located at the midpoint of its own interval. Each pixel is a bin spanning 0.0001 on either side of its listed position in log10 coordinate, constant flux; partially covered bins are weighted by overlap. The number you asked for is 0.26 mag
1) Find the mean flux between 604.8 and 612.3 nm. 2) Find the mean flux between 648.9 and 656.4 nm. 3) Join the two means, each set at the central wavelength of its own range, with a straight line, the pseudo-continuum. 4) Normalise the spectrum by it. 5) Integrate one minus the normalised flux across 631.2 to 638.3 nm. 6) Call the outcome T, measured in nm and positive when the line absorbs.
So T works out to 0.86 nm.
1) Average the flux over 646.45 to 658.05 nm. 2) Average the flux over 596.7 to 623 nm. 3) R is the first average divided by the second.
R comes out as 1.04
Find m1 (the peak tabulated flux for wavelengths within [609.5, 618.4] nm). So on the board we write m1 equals 20.6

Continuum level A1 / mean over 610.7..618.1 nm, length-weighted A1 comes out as 19.1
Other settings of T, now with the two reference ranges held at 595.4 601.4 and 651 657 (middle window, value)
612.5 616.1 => 0.05 nm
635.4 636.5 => 0.11 nm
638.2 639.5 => 0.05 nm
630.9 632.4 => 0.05 nm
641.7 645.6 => 0.12 nm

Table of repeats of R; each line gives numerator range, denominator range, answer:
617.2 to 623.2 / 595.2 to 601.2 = 1.04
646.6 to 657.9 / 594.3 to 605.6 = 1.07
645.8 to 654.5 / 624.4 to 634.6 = 1.04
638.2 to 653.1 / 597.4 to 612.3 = 1.03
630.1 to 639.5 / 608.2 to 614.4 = 0.93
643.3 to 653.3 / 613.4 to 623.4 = 1.01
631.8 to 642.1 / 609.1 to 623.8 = 0.93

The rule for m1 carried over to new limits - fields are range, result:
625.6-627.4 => 21.5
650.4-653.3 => 21.2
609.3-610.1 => 18.1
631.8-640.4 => 19.5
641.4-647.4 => 20.2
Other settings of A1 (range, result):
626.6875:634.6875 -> 18.5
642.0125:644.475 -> 19.3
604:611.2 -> 18.8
